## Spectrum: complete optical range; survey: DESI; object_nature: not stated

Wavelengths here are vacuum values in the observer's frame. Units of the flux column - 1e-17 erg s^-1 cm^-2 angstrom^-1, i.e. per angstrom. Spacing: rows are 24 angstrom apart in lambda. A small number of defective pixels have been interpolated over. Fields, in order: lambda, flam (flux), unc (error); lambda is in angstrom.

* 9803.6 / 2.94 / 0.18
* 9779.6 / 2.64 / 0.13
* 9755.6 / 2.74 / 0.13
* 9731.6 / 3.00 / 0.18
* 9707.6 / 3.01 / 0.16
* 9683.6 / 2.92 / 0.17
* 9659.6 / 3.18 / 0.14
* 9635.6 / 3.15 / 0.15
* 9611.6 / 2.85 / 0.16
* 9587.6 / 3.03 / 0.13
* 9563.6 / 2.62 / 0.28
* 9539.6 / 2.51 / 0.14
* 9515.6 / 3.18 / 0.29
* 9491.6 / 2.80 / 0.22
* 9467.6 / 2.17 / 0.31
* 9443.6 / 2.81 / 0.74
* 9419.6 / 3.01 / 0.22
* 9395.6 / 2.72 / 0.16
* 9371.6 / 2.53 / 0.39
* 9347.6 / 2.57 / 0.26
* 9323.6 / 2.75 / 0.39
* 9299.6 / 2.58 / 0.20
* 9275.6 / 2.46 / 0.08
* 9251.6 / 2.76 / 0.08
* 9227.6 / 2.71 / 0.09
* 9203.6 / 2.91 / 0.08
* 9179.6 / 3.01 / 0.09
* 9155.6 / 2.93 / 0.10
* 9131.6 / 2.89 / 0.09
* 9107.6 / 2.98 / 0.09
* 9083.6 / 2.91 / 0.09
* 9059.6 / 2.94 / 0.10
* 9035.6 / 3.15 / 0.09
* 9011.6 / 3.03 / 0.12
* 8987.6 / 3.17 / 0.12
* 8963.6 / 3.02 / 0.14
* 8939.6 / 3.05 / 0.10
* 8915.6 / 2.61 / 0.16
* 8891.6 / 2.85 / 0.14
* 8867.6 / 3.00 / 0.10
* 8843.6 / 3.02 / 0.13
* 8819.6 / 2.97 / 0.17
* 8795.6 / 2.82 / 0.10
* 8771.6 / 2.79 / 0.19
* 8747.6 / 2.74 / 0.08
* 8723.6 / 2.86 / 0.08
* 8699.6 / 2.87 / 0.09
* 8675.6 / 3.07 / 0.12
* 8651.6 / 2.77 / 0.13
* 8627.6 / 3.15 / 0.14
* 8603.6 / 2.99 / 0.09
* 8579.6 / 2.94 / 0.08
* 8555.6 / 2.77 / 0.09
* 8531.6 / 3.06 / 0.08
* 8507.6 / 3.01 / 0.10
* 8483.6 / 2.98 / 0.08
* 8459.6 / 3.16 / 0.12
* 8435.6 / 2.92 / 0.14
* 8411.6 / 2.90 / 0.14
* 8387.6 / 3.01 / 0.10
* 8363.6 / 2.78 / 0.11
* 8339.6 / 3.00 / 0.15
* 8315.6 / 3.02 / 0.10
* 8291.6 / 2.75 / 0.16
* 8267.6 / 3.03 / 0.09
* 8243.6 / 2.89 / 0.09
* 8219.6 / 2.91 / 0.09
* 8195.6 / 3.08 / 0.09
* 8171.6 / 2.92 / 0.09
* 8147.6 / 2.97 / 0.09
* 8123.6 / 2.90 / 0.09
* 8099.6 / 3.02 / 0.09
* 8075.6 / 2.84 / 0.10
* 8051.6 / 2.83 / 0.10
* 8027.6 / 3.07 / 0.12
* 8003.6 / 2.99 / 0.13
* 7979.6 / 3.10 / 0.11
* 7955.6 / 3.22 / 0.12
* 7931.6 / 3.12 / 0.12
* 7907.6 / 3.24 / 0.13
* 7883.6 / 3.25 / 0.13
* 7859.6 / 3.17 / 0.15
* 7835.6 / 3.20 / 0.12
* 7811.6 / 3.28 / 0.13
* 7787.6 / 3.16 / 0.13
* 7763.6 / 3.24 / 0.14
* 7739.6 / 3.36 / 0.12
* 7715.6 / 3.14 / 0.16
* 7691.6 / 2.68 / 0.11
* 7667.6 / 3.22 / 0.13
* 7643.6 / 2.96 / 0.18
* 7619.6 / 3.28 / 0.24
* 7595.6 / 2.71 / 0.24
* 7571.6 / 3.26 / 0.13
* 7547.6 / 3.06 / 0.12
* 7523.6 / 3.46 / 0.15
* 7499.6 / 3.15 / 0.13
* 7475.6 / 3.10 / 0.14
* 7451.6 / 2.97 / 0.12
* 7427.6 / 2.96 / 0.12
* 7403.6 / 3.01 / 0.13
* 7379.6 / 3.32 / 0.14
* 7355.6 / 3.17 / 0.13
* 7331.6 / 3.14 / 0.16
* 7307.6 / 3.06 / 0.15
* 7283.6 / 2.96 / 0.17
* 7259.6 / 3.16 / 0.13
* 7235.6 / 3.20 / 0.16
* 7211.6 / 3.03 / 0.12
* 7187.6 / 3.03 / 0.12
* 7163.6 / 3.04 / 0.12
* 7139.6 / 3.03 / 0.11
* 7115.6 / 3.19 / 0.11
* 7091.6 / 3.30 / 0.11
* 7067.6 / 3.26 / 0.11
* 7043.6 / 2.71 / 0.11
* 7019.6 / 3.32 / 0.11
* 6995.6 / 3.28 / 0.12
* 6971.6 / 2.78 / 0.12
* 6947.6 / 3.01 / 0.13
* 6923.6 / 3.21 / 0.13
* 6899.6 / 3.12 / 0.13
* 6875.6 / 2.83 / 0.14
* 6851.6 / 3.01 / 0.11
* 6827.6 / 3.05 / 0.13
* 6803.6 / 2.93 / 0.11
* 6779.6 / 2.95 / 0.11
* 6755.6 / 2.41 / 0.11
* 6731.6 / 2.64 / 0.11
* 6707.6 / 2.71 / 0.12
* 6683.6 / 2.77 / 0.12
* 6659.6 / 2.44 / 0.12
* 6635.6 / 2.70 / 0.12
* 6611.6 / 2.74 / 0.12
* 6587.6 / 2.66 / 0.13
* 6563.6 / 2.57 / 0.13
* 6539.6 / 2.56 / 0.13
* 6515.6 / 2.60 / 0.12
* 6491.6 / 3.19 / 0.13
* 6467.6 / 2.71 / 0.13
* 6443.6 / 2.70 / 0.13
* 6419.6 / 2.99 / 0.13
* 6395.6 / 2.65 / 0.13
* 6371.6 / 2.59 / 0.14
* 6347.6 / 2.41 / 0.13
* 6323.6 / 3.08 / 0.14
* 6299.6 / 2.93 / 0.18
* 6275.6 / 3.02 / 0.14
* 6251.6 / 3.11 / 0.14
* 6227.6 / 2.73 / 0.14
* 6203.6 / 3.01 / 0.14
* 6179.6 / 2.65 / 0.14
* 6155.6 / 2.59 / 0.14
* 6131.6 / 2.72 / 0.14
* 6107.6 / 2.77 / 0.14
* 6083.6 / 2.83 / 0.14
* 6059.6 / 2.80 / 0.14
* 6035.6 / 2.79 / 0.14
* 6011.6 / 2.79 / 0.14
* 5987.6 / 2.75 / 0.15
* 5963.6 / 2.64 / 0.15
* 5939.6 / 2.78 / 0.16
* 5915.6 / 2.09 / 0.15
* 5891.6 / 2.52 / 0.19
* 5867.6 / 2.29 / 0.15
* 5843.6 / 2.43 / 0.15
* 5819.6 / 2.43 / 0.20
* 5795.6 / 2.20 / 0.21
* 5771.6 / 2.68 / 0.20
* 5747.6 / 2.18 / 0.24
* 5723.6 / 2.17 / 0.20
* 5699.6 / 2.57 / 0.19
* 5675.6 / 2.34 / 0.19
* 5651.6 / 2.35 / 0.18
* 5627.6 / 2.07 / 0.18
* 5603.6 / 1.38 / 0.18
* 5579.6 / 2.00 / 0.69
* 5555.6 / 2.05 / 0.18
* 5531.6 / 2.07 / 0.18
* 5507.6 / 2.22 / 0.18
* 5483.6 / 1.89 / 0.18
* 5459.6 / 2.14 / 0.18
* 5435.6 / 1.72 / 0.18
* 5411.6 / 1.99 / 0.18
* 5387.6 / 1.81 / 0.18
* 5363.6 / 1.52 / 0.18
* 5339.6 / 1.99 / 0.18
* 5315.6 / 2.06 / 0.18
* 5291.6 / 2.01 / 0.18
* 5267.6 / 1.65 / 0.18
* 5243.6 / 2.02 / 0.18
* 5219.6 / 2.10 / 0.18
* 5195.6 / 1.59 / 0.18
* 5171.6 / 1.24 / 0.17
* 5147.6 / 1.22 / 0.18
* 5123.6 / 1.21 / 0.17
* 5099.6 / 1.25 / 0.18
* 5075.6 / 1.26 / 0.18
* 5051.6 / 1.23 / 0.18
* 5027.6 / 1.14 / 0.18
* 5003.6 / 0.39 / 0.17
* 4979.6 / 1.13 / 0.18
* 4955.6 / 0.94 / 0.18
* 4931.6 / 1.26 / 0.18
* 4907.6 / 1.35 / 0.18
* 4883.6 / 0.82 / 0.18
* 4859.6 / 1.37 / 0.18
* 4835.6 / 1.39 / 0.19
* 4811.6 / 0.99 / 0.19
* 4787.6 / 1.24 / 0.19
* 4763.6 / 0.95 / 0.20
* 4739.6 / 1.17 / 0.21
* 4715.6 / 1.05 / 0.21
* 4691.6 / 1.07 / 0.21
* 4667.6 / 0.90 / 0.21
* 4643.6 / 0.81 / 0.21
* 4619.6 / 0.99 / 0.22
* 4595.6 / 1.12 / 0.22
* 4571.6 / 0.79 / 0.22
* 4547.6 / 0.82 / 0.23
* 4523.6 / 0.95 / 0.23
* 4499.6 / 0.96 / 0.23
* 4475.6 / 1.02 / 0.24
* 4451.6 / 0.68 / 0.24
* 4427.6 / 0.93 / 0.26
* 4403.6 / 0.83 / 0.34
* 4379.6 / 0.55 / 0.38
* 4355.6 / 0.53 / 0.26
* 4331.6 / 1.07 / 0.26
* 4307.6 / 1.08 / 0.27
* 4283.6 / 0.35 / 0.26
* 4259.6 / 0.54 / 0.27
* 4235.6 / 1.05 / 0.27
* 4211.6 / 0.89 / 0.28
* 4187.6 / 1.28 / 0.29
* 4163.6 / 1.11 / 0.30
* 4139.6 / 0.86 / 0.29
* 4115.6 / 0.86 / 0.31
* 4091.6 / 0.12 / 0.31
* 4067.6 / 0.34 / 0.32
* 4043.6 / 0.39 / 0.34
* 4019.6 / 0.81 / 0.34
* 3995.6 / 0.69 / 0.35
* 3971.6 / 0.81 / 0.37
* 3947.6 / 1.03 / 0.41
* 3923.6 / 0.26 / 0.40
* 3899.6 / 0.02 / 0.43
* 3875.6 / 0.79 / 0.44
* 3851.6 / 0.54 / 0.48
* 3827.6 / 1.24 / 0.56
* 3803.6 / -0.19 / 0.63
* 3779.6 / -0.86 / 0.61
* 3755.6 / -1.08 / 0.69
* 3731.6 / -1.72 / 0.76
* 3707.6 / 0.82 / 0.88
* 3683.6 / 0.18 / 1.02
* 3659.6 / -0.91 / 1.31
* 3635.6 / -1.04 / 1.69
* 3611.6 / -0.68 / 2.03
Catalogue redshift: 0.31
